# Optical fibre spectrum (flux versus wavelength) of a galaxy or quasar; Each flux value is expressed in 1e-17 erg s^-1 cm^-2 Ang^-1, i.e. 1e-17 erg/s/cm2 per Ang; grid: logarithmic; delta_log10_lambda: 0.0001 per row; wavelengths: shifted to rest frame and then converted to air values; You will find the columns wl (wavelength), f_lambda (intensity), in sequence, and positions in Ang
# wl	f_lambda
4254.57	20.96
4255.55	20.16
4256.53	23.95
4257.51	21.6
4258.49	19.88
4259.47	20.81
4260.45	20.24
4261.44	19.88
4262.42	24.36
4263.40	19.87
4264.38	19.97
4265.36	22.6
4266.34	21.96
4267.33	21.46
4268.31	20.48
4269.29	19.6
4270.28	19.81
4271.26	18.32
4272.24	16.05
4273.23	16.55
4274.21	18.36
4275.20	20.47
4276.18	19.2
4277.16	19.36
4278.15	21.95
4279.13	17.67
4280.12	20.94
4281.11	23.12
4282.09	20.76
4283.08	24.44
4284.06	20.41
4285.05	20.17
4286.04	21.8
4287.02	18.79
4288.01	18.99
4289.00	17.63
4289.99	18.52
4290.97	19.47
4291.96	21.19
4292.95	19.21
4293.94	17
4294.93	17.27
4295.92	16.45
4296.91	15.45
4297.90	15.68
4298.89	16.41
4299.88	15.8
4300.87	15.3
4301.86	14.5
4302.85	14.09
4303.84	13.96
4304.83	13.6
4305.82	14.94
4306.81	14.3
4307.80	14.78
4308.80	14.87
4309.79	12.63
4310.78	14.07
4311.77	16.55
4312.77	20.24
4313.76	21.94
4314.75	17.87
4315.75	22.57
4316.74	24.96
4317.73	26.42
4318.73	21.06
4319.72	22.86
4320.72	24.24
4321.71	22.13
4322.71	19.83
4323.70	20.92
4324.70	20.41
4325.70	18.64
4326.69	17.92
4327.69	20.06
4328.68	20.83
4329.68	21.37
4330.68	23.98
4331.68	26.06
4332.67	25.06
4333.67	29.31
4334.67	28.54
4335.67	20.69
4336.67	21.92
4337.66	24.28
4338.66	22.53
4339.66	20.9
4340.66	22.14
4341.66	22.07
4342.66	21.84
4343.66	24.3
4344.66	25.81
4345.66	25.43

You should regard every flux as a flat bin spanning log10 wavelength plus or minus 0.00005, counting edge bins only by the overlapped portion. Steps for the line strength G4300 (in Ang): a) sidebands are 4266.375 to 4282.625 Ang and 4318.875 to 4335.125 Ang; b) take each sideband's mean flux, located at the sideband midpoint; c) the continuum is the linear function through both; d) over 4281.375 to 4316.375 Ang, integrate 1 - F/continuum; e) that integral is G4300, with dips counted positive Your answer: 5.75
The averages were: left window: 19.7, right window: 22.6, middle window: 17.5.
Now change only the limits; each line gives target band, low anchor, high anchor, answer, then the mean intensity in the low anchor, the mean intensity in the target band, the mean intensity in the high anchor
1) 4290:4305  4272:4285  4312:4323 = 3.2 Ang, 20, 16.5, 22.1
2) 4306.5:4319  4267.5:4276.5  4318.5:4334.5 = 1.6 Ang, 18.9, 18.7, 22.3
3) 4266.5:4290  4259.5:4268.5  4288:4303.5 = -0.7 Ang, 21.2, 19.8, 17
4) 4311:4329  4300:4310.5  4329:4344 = -2.3 Ang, 14.4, 21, 23.6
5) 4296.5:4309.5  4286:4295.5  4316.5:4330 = 3.3 Ang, 18.8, 14.9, 21.5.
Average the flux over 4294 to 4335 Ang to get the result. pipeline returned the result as 19.2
